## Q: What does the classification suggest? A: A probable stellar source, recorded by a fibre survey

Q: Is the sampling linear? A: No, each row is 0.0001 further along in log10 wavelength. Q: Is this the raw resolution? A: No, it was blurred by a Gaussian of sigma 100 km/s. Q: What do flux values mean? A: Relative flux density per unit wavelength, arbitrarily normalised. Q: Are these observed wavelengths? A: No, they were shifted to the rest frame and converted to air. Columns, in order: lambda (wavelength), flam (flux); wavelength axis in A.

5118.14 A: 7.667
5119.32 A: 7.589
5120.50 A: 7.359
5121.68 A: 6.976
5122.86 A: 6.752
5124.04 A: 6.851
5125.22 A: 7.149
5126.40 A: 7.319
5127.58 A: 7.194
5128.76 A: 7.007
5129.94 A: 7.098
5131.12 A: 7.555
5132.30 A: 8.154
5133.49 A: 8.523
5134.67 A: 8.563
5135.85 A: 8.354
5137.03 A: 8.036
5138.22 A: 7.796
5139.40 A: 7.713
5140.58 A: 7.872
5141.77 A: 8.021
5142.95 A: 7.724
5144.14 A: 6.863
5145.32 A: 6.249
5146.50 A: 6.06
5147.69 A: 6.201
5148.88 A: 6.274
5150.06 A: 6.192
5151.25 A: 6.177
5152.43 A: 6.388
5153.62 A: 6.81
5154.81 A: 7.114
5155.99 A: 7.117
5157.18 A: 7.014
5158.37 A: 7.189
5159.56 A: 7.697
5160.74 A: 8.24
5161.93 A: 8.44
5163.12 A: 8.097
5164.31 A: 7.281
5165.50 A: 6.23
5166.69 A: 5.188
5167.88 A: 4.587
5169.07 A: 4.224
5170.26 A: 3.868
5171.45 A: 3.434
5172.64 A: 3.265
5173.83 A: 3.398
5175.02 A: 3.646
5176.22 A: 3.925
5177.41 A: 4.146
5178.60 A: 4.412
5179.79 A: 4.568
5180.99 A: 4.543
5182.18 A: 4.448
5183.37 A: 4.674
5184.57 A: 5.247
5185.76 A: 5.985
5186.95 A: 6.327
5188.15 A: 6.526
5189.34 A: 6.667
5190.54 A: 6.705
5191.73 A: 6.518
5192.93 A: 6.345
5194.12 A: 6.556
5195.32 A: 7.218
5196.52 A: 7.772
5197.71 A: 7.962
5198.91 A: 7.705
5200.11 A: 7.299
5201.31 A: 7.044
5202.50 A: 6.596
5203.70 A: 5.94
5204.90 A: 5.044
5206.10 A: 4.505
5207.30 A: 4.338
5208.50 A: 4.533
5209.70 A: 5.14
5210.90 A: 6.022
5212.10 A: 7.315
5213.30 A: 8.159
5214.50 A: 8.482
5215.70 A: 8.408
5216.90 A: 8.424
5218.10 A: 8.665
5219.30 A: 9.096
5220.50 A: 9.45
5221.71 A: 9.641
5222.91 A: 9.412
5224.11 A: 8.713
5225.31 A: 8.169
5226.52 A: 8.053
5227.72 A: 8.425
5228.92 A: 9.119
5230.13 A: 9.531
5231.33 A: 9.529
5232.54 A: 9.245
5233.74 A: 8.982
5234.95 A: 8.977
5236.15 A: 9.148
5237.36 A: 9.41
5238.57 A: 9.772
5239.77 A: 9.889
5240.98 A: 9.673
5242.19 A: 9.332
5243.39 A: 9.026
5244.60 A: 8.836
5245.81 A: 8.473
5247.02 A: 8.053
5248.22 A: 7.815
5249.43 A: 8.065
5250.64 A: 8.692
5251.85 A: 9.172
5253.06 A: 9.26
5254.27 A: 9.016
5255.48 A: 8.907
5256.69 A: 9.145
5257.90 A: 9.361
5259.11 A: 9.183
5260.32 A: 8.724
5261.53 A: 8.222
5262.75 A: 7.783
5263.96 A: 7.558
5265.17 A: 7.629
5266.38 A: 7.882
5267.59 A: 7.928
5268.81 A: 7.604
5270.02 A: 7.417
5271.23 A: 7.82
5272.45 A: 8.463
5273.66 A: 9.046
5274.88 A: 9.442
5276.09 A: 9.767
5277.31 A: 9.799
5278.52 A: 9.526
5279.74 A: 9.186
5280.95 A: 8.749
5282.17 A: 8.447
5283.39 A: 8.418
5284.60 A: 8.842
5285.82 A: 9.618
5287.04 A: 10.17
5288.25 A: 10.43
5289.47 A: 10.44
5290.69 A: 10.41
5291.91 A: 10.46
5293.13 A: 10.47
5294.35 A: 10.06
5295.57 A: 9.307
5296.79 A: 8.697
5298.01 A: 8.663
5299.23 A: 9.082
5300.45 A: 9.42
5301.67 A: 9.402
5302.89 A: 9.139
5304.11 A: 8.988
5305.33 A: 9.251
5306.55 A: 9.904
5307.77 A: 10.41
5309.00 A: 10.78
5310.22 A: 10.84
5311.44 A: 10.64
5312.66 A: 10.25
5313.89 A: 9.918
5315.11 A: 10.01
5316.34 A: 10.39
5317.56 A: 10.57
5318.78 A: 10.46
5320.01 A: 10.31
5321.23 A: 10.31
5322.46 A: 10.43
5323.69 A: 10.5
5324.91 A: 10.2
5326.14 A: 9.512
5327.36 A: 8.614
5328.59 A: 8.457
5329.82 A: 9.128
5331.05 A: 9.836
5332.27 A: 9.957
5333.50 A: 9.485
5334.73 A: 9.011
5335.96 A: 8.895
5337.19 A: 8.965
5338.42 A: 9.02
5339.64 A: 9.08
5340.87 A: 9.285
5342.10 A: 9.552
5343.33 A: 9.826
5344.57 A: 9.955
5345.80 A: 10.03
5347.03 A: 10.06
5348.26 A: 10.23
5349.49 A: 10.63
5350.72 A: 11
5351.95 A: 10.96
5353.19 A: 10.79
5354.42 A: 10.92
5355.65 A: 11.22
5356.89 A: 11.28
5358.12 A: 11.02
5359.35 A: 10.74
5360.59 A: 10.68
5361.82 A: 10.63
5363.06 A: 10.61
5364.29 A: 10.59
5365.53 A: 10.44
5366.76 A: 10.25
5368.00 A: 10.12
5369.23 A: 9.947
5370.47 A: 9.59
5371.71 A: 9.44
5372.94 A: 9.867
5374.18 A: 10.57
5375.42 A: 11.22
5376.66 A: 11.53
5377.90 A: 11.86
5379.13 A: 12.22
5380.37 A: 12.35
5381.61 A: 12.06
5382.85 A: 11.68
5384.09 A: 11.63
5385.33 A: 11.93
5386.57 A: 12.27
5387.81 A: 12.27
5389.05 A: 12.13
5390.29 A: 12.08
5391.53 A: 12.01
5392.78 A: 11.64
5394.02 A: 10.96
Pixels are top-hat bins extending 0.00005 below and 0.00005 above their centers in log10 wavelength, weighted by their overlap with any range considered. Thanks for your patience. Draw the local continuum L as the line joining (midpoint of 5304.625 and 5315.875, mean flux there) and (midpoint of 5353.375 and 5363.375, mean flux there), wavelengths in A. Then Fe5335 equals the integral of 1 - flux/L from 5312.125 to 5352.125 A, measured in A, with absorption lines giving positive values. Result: 2.6 A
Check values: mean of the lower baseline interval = 10.2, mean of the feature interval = 9.83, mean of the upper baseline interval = 10.9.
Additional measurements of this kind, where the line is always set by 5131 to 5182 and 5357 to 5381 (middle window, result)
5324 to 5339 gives 1.0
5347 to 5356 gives -0.3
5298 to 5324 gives -1.3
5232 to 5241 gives -1.6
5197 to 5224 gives 0.7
